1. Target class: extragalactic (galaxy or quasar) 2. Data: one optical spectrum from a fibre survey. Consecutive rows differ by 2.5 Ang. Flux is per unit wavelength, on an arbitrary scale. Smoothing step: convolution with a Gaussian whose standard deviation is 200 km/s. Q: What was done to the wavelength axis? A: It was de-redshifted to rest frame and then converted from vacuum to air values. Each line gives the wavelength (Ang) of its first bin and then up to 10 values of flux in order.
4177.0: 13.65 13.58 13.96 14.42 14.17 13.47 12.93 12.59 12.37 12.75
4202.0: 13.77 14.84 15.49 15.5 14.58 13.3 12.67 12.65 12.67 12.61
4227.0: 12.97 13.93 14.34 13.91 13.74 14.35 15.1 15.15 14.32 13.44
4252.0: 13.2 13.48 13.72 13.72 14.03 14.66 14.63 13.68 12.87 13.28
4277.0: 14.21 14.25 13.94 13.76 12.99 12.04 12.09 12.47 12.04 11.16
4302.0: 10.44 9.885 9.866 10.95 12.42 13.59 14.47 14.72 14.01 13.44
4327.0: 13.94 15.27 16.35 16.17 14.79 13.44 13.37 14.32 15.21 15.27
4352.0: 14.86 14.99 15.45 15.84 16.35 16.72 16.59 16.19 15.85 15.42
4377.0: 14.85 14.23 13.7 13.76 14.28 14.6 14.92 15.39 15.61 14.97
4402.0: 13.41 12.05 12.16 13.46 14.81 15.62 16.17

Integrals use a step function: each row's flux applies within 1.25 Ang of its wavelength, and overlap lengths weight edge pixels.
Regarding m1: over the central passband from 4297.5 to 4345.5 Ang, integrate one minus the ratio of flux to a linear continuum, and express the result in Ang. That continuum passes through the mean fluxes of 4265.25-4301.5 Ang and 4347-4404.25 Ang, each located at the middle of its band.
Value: 2.28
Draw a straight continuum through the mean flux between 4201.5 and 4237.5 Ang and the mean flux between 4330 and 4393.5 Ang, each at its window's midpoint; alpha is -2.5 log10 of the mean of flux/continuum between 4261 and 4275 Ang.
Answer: 0.03 mag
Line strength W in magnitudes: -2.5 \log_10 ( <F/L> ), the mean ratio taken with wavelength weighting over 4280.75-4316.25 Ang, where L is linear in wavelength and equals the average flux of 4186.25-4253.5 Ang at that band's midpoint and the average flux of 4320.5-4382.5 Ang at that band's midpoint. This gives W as 0.21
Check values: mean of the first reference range 13.7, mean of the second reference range 15.1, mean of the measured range 12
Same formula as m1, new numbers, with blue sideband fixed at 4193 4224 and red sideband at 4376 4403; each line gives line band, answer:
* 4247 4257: 0.2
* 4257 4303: 2.6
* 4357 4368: -1.4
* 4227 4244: -0.6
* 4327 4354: -1.1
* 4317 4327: 0.1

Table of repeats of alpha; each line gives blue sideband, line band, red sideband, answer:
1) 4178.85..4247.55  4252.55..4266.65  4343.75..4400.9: 0.021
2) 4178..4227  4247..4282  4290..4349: -0.032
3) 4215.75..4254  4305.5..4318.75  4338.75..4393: 0.176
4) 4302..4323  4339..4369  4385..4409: -0.156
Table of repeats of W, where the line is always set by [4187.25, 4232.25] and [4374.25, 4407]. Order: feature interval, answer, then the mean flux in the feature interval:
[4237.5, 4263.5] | -0.028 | 14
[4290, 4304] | 0.198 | 11.6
